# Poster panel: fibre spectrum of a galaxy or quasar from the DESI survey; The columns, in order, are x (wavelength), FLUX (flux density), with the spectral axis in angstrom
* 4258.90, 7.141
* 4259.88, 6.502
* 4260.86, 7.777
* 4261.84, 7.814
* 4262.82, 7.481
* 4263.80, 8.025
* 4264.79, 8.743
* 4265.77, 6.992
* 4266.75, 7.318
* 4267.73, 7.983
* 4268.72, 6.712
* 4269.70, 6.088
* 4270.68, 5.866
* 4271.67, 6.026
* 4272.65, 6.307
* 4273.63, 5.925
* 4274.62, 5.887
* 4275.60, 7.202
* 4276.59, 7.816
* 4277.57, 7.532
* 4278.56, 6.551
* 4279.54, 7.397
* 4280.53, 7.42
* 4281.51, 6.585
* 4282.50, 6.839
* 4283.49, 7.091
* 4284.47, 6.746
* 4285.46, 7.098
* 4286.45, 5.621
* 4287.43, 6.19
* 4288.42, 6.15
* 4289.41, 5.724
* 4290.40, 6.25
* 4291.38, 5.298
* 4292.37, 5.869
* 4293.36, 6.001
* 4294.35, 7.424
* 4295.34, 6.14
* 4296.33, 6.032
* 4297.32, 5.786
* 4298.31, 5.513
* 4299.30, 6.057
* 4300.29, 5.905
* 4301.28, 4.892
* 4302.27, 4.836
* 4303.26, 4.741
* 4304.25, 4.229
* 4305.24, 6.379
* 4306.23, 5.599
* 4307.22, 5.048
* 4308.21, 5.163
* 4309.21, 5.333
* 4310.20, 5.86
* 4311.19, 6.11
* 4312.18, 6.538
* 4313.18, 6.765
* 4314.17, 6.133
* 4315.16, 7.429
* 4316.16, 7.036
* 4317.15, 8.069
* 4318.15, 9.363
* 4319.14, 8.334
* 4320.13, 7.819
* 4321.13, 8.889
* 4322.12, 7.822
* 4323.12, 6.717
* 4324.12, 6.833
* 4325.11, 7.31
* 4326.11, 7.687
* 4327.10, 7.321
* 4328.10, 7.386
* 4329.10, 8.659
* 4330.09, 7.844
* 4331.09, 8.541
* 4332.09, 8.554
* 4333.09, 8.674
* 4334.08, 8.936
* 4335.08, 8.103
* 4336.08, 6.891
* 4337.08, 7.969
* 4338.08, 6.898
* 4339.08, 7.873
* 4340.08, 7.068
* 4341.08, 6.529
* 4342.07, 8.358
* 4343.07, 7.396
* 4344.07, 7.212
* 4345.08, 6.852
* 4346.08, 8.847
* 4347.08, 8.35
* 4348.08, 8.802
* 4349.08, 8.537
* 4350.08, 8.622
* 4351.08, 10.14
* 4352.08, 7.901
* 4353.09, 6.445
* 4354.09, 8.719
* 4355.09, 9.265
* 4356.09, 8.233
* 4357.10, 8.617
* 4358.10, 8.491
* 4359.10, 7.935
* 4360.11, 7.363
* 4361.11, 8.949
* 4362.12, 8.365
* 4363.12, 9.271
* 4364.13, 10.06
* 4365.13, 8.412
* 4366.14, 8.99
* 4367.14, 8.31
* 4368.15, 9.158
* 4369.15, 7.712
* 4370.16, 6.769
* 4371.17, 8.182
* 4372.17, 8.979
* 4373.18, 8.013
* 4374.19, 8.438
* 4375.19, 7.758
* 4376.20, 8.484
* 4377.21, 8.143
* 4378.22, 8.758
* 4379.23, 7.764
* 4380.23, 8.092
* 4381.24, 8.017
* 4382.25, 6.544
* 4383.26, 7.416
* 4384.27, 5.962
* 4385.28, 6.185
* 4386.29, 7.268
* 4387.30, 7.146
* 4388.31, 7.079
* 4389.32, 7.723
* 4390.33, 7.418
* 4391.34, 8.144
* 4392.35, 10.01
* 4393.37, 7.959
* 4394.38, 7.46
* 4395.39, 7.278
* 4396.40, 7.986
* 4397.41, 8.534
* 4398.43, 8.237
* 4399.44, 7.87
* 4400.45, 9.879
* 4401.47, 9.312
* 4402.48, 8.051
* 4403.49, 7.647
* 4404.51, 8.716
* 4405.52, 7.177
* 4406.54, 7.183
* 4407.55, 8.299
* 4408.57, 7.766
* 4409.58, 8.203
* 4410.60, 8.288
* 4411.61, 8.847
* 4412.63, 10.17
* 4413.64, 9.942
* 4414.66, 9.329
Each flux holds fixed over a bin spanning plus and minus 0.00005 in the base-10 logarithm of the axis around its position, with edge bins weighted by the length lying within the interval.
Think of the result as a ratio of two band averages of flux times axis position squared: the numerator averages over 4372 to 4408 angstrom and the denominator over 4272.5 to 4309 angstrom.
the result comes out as 1.35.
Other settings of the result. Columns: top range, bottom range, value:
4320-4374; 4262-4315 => 1.32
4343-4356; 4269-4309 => 1.39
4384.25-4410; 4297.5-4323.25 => 1.28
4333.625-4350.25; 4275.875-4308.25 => 1.30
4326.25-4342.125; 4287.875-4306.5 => 1.39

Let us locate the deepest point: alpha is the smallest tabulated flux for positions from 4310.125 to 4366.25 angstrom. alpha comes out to 5.86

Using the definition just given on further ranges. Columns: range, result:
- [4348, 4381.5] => 6.445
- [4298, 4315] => 4.229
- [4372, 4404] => 5.962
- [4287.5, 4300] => 5.298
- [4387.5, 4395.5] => 7.079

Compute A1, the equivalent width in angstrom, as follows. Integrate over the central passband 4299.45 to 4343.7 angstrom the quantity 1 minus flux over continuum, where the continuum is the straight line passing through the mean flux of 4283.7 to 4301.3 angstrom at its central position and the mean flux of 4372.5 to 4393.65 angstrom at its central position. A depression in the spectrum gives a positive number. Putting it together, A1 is -2.7 angstrom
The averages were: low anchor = 6.09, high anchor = 7.73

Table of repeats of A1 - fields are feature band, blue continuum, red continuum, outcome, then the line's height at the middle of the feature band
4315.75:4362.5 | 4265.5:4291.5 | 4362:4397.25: -3.60 angstrom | 7.44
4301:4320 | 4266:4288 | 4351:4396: 2.52 angstrom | 7.19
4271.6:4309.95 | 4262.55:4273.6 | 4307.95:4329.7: 5.30 angstrom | 7.1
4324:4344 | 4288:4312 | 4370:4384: -3.19 angstrom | 6.69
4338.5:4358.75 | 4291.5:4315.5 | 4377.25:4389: -4.34 angstrom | 6.67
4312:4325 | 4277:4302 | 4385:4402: -1.44 angstrom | 6.78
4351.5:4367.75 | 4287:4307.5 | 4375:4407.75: -3.02 angstrom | 7.14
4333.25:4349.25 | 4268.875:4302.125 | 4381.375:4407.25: -1.64 angstrom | 7.07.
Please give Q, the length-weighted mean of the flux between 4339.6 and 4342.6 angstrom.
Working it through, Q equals 7.34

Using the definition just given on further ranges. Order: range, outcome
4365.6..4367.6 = 8.66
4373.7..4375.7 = 8.12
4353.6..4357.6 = 8.71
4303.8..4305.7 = 5.31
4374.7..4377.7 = 8.12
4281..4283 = 6.71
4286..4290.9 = 6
